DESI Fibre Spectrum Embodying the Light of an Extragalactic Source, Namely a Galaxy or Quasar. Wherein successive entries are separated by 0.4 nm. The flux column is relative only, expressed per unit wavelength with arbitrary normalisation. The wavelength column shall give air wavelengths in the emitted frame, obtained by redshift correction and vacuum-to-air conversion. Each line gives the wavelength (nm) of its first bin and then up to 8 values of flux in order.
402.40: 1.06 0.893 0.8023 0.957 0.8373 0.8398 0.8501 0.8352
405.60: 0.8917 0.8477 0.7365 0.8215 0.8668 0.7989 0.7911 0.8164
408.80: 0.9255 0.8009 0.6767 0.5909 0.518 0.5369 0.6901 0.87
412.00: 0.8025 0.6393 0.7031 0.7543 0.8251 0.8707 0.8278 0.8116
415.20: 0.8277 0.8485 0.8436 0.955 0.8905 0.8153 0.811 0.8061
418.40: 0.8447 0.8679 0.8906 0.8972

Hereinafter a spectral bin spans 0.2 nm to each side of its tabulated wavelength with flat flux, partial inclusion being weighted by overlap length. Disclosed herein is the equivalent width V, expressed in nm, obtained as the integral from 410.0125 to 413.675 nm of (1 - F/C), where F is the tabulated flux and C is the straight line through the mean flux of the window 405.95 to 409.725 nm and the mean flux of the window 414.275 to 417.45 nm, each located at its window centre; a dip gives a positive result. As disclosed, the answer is 0.60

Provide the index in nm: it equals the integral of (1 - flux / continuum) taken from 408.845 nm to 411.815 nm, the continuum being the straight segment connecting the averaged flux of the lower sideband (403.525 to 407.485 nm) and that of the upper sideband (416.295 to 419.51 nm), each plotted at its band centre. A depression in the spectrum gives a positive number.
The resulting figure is 0.58 nm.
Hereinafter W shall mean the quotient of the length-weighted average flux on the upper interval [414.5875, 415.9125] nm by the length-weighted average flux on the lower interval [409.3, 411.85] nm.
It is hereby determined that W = 1.3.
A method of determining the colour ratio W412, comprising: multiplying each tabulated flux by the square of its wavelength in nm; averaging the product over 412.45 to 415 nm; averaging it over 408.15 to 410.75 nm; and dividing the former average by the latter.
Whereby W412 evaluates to 1.1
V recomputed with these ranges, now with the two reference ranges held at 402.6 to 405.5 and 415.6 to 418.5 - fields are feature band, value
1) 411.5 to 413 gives 0.19 nm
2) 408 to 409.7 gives 0.09 nm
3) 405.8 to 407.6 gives 0.09 nm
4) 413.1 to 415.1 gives 0.08 nm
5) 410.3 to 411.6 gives 0.34 nm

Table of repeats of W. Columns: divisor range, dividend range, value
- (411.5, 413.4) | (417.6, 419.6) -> 1.14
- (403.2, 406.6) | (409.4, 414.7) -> 0.85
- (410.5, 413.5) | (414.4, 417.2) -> 1.21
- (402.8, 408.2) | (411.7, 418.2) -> 0.97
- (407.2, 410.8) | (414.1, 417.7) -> 1.15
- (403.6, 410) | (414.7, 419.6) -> 1.04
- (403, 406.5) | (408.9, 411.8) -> 0.80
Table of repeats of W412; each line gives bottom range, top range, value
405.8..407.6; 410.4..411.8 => 0.84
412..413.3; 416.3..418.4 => 1.22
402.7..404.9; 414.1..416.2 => 1.02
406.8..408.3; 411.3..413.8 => 0.95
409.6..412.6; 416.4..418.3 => 1.31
